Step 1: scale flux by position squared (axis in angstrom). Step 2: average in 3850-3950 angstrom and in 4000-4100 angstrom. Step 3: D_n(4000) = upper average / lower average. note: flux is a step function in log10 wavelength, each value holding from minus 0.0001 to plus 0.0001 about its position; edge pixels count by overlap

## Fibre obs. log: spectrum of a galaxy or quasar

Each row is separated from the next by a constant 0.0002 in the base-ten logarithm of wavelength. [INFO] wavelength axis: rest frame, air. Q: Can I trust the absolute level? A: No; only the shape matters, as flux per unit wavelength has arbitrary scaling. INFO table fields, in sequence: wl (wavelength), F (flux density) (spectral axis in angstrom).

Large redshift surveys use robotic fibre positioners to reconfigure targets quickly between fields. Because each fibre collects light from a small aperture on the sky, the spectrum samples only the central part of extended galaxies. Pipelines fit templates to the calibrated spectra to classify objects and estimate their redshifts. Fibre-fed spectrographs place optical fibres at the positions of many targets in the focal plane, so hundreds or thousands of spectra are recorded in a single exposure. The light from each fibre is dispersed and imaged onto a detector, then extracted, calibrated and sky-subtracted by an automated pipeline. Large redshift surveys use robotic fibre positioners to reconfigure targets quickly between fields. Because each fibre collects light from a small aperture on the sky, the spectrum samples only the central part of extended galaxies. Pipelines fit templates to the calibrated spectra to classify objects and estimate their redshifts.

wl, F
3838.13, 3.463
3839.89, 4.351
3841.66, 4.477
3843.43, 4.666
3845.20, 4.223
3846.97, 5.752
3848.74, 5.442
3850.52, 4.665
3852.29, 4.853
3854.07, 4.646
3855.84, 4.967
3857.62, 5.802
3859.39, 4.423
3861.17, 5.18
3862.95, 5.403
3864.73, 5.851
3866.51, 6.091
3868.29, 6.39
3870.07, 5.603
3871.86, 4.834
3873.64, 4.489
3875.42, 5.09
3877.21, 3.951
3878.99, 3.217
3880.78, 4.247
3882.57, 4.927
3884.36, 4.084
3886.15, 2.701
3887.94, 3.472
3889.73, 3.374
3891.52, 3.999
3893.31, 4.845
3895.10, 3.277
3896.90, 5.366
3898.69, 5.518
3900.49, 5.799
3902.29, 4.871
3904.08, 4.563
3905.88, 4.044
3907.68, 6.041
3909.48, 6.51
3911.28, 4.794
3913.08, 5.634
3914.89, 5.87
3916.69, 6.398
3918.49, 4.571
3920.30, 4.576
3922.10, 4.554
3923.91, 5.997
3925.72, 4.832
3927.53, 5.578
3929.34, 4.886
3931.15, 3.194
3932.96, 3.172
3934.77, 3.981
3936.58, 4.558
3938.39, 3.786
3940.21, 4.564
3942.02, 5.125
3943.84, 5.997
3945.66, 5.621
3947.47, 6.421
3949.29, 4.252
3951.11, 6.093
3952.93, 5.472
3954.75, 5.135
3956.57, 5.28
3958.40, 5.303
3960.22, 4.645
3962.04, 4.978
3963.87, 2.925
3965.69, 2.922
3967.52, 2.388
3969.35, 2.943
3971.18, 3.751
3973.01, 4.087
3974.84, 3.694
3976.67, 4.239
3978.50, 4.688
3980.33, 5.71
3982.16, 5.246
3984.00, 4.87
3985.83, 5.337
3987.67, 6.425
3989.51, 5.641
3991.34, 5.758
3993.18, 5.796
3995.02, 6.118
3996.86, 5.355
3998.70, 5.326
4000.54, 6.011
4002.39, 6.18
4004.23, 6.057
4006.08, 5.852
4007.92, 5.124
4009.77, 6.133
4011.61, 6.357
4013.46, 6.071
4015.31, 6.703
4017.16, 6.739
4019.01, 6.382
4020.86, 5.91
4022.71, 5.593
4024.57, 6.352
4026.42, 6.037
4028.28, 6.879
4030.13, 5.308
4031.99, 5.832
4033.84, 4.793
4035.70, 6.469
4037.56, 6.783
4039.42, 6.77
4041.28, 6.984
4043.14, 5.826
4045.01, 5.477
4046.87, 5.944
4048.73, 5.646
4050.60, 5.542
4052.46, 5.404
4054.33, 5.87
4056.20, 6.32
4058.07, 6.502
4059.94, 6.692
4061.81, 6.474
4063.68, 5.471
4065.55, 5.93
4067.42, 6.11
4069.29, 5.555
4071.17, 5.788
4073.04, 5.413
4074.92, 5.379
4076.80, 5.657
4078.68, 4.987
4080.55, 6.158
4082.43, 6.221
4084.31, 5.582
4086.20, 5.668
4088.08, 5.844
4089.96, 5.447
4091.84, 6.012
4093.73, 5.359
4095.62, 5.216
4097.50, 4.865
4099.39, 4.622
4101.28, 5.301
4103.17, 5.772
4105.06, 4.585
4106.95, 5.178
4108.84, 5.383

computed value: 1.3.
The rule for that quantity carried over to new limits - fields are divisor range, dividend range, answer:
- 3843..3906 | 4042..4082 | 1.35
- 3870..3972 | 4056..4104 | 1.33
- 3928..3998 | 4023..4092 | 1.30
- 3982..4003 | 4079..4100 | 1.02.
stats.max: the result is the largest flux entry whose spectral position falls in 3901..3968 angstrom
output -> 6.51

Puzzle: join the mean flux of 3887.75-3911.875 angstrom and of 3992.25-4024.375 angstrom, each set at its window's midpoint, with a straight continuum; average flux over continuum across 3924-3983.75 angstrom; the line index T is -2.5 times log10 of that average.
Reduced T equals 0.18 mag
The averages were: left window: 4.79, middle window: 4.57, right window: 5.99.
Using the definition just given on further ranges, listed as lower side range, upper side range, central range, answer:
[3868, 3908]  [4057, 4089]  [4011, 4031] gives -0.14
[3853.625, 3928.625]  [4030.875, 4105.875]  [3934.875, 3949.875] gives 0.03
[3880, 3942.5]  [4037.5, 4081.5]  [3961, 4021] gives 0.04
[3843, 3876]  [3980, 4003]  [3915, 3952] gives 0.11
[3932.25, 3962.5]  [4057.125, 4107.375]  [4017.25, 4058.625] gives -0.12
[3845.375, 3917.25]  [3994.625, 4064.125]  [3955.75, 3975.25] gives 0.38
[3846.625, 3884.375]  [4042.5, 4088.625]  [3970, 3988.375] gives 0.15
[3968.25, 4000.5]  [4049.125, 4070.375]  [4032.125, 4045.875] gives -0.08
